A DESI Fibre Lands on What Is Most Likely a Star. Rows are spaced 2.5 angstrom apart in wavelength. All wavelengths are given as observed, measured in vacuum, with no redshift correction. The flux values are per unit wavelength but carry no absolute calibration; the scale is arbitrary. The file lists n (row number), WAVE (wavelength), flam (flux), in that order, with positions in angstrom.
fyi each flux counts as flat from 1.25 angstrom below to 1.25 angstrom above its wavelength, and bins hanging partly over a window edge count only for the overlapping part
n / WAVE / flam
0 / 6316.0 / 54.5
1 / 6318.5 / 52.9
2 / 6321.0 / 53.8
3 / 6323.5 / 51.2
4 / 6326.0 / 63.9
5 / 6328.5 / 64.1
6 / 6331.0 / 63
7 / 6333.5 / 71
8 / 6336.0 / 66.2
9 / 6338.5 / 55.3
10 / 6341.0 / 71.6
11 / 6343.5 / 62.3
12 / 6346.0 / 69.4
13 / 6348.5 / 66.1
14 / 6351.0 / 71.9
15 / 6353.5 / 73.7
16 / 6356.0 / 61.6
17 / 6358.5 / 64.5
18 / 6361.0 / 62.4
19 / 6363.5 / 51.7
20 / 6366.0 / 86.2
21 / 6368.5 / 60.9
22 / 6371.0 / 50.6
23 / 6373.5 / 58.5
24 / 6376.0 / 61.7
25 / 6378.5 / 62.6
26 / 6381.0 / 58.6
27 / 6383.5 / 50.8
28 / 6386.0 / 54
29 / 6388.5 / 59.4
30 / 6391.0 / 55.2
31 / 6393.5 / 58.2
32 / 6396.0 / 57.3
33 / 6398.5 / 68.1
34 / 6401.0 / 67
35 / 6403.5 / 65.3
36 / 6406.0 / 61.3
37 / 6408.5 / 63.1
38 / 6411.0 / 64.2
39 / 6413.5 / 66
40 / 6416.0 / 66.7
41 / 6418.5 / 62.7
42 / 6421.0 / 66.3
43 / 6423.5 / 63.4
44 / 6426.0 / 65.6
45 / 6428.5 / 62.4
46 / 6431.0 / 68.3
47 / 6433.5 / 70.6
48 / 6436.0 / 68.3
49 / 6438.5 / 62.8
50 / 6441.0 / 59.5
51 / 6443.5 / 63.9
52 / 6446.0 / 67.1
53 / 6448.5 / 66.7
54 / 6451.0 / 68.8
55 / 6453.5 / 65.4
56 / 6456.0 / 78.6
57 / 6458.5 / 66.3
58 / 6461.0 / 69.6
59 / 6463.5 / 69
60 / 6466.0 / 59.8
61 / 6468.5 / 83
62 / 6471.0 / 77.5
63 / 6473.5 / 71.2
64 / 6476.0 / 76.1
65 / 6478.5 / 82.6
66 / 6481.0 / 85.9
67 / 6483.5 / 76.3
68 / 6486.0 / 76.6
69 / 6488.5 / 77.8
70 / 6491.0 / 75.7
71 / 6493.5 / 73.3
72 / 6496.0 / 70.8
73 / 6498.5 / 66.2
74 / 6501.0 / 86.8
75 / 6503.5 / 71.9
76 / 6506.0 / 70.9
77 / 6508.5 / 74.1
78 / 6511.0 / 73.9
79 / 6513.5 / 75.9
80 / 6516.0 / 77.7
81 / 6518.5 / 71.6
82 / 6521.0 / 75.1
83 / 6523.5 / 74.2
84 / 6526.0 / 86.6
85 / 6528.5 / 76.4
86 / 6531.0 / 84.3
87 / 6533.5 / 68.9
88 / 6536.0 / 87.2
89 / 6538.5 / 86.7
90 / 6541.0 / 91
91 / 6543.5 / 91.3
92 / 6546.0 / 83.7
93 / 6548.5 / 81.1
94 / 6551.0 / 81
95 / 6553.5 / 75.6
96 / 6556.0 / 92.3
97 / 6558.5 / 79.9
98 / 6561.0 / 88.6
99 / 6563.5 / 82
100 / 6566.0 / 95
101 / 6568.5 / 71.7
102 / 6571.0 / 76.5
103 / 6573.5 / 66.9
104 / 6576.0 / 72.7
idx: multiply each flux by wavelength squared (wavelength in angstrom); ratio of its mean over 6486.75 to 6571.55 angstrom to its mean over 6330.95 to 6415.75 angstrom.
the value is 1.3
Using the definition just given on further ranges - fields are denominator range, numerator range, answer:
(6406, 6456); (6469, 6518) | 1.18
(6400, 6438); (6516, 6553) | 1.29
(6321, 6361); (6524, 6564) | 1.37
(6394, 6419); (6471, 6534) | 1.22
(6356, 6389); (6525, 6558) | 1.46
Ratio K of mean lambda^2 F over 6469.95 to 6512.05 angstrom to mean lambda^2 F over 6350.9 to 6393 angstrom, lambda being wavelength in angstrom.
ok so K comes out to 1.29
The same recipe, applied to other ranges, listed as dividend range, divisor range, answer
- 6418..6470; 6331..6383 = 1.08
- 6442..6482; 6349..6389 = 1.19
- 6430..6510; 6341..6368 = 1.11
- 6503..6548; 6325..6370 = 1.27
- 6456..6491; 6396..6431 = 1.18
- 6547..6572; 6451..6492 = 1.14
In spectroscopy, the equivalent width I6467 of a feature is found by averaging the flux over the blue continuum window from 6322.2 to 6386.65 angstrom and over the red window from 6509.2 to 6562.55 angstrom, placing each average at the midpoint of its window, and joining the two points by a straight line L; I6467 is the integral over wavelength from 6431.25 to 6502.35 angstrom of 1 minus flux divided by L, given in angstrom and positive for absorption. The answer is 2.15 angstrom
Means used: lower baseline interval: 62.9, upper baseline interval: 81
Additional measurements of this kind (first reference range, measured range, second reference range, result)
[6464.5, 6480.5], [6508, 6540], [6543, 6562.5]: 1.1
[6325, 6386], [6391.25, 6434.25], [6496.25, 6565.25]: 2.9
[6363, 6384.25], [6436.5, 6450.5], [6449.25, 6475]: 0.9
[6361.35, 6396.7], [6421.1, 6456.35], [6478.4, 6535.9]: 0.5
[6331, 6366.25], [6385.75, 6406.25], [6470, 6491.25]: 2.7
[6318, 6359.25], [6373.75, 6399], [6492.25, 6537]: 3.3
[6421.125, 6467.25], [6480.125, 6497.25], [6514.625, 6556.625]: -0.7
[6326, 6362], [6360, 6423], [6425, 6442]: 3.9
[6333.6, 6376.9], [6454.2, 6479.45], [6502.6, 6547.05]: 0.3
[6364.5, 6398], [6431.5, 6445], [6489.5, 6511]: 0.2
